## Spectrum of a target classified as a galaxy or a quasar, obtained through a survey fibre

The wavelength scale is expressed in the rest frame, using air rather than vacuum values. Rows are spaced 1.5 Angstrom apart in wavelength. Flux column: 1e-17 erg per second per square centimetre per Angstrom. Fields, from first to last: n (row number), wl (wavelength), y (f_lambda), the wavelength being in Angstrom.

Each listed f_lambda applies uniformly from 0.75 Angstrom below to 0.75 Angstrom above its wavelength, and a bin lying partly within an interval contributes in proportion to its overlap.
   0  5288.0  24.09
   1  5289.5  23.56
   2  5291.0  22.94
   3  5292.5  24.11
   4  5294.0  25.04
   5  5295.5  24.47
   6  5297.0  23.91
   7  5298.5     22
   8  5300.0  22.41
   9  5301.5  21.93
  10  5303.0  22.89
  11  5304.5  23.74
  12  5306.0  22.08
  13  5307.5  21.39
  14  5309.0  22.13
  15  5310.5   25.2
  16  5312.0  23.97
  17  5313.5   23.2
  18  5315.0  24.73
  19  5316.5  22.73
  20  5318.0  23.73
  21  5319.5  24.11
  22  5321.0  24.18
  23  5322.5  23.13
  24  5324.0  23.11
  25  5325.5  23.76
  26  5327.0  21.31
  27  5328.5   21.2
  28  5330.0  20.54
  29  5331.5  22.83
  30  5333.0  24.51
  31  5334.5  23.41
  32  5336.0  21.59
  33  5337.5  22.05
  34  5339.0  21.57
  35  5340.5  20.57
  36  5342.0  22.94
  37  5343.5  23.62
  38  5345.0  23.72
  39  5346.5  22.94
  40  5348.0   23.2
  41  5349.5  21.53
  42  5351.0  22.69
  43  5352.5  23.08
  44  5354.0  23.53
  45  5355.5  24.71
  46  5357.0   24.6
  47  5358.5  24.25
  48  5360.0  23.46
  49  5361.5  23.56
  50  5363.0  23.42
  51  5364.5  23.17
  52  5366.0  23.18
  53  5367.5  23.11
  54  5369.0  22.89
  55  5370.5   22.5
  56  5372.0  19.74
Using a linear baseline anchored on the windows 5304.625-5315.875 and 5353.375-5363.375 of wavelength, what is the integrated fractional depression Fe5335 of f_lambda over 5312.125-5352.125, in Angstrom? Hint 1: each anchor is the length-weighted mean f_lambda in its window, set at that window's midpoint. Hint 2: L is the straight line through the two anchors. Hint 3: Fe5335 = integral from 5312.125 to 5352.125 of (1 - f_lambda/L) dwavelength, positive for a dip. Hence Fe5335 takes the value 1.3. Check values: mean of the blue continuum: 23.3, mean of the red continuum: 24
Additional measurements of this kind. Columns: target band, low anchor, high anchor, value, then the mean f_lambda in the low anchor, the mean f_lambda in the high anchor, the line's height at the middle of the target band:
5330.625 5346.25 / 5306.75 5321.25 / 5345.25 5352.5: 0.19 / 23.5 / 22.7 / 23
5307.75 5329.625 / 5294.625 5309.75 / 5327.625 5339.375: -0.75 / 22.7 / 22.2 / 22.5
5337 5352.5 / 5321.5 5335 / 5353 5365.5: 0.50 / 22.7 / 23.8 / 23.3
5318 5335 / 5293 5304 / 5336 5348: -0.14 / 23.3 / 22.5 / 22.8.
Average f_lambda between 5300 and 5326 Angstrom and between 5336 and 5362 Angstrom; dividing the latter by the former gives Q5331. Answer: 0.99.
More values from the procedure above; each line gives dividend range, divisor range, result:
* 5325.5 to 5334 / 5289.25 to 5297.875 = 0.93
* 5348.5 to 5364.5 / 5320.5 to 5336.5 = 1.03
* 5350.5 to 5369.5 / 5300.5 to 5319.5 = 1.02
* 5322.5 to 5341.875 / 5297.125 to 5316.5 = 0.97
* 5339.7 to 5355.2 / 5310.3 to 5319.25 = 0.96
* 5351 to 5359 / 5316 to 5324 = 1.01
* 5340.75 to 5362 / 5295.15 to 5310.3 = 1.03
